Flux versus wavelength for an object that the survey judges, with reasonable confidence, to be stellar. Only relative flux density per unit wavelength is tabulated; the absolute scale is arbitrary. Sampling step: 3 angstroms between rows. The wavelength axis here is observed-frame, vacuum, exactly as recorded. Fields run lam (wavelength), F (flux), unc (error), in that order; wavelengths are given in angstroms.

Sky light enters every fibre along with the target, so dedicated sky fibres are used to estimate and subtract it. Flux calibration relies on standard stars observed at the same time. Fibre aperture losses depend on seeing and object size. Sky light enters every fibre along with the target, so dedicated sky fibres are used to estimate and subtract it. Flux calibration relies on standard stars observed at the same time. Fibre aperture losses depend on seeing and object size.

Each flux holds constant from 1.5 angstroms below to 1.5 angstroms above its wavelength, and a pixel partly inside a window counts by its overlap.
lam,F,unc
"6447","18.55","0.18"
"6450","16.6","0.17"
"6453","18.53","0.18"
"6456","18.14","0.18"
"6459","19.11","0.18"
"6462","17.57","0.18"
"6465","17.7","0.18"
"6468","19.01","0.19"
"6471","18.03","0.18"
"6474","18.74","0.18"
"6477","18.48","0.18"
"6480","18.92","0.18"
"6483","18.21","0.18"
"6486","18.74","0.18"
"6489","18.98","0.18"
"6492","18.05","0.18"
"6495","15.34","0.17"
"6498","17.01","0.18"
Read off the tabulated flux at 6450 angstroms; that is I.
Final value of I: 16.6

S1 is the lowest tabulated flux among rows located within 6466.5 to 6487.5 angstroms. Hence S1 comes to 18.03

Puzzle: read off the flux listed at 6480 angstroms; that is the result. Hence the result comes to 18.92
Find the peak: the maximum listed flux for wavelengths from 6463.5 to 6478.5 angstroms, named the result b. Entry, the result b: 19.01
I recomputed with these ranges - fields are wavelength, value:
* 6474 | 18.74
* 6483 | 18.21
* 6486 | 18.74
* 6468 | 19.01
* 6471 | 18.03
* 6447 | 18.55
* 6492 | 18.05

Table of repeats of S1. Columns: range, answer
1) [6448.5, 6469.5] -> 16.6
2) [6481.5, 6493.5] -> 18.05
